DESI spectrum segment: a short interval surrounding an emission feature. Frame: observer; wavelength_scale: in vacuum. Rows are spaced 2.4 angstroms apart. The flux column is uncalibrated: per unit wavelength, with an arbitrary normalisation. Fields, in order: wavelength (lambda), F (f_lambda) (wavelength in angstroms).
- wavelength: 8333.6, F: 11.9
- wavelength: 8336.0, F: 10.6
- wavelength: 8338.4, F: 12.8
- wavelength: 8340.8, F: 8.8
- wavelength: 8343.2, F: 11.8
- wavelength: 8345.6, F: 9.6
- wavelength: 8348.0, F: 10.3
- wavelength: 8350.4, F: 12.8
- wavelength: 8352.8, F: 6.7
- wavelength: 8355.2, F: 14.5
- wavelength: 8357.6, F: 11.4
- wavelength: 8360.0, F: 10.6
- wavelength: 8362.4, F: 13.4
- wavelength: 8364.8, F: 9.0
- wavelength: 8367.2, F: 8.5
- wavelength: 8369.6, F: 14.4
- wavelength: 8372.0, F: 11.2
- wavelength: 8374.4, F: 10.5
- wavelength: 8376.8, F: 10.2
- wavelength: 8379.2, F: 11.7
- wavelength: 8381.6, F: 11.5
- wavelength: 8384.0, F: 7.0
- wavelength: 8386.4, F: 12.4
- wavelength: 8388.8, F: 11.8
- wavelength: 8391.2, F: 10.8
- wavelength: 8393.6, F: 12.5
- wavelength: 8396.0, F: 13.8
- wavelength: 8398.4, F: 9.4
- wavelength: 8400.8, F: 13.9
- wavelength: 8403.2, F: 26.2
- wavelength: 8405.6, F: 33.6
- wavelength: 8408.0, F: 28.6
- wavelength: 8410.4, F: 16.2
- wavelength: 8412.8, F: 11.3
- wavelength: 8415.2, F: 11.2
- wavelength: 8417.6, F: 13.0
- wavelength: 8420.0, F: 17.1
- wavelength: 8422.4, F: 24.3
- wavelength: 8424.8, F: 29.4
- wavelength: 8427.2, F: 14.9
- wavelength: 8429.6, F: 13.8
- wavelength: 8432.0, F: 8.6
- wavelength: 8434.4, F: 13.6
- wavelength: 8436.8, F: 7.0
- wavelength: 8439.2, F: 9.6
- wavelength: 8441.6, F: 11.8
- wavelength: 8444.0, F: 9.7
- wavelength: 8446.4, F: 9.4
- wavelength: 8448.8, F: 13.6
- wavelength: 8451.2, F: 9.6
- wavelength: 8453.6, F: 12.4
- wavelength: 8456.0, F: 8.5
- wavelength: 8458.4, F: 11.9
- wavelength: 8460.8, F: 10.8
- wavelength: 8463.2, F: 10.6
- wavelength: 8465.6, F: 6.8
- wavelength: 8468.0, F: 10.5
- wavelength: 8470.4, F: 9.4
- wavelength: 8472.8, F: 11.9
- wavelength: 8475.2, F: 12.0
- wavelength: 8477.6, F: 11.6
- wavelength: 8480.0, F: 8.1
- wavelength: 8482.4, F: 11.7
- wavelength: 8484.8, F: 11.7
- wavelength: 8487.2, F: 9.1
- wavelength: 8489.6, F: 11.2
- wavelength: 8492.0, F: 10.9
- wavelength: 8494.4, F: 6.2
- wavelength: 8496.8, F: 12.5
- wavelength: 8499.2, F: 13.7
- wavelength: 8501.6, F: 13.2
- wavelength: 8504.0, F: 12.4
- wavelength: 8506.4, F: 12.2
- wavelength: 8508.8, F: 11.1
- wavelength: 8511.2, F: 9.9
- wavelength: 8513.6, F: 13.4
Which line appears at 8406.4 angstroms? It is [S II]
